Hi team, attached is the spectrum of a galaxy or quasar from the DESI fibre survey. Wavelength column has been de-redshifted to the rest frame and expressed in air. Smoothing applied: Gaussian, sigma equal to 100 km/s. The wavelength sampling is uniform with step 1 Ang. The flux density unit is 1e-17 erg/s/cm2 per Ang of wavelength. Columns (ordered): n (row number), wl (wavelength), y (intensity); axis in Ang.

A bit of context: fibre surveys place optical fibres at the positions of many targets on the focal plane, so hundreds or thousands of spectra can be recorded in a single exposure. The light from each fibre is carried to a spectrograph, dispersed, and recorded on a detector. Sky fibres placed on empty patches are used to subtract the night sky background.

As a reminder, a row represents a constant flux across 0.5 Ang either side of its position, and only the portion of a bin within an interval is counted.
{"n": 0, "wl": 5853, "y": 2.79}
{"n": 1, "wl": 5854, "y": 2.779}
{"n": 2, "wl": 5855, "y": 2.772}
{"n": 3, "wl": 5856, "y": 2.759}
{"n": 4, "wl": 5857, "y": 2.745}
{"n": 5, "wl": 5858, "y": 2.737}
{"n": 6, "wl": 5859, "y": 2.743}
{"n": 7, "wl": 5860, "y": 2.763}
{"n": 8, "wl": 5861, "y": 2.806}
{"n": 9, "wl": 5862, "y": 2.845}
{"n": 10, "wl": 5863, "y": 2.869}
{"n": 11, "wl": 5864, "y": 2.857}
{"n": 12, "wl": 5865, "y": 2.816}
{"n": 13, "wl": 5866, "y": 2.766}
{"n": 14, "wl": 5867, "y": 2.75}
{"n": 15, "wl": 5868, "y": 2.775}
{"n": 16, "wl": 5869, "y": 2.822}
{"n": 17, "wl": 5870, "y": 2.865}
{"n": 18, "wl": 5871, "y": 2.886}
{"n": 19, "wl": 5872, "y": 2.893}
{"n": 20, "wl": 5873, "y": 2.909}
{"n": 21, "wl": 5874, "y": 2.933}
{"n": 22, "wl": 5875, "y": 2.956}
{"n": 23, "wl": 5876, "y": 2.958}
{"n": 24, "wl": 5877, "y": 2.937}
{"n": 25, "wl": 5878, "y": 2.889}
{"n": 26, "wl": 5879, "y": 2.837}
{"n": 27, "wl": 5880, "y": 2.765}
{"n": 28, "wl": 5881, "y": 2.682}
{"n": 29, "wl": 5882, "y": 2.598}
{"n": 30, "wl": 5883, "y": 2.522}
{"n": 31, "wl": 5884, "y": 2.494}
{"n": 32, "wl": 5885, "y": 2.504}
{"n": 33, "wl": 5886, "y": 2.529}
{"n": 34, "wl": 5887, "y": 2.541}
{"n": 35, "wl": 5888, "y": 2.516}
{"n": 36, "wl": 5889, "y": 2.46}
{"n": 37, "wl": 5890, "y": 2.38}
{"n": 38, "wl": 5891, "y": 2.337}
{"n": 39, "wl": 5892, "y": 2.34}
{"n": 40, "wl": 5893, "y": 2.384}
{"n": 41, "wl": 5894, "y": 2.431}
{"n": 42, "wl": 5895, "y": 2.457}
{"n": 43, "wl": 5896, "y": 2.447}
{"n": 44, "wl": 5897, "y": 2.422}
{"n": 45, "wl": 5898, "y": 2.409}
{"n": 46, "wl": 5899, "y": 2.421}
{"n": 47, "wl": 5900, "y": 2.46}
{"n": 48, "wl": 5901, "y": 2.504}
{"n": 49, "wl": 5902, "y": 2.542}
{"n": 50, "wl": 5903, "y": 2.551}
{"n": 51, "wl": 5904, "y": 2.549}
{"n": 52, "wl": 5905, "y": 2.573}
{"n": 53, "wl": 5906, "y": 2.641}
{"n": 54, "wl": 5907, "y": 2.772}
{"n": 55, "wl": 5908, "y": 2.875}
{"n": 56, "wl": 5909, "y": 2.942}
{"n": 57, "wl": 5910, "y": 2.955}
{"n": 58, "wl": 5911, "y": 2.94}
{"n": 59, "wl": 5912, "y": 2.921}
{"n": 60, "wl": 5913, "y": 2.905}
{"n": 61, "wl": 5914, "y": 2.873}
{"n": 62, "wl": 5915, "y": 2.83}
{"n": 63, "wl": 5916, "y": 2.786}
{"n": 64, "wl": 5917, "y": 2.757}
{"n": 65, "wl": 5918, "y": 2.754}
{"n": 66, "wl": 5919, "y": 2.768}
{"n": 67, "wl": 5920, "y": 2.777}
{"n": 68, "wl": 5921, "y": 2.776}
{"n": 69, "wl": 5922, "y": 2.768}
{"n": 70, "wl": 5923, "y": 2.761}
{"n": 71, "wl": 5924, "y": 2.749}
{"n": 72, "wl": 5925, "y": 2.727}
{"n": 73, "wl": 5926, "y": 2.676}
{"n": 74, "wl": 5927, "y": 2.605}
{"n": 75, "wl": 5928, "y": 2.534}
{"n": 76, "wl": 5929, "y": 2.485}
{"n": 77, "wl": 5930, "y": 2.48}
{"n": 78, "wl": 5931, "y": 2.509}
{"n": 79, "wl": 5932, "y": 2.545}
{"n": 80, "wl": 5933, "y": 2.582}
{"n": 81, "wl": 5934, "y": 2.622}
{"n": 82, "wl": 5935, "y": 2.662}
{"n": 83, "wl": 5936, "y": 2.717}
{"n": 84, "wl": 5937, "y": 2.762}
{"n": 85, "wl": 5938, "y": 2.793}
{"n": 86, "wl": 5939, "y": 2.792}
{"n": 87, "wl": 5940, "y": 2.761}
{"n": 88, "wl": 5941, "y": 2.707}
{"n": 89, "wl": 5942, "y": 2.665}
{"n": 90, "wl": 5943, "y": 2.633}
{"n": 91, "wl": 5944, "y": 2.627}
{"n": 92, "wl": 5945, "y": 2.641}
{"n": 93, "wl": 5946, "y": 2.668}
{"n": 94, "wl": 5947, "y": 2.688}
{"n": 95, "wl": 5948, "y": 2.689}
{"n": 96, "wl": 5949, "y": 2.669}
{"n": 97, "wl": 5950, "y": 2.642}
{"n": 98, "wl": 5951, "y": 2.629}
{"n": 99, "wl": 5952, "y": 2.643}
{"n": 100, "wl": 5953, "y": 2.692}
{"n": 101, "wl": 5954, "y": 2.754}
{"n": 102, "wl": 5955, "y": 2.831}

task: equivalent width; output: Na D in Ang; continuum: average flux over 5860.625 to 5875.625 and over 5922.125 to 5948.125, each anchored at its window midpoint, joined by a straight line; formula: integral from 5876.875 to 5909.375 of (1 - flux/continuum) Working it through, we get 2.5 Ang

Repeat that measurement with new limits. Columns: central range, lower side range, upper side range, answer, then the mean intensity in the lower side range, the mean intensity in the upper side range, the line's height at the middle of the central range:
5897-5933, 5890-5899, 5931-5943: -2.10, 2.4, 2.68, 2.54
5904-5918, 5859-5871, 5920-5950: -0.51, 2.81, 2.67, 2.72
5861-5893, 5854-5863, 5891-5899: -1.49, 2.78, 2.41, 2.59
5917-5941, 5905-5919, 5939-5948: 0.60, 2.83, 2.68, 2.75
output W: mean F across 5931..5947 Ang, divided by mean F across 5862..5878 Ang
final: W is 0.9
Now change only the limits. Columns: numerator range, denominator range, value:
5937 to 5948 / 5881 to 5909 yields 1.07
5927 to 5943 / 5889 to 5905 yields 1.08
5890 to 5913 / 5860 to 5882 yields 0.91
